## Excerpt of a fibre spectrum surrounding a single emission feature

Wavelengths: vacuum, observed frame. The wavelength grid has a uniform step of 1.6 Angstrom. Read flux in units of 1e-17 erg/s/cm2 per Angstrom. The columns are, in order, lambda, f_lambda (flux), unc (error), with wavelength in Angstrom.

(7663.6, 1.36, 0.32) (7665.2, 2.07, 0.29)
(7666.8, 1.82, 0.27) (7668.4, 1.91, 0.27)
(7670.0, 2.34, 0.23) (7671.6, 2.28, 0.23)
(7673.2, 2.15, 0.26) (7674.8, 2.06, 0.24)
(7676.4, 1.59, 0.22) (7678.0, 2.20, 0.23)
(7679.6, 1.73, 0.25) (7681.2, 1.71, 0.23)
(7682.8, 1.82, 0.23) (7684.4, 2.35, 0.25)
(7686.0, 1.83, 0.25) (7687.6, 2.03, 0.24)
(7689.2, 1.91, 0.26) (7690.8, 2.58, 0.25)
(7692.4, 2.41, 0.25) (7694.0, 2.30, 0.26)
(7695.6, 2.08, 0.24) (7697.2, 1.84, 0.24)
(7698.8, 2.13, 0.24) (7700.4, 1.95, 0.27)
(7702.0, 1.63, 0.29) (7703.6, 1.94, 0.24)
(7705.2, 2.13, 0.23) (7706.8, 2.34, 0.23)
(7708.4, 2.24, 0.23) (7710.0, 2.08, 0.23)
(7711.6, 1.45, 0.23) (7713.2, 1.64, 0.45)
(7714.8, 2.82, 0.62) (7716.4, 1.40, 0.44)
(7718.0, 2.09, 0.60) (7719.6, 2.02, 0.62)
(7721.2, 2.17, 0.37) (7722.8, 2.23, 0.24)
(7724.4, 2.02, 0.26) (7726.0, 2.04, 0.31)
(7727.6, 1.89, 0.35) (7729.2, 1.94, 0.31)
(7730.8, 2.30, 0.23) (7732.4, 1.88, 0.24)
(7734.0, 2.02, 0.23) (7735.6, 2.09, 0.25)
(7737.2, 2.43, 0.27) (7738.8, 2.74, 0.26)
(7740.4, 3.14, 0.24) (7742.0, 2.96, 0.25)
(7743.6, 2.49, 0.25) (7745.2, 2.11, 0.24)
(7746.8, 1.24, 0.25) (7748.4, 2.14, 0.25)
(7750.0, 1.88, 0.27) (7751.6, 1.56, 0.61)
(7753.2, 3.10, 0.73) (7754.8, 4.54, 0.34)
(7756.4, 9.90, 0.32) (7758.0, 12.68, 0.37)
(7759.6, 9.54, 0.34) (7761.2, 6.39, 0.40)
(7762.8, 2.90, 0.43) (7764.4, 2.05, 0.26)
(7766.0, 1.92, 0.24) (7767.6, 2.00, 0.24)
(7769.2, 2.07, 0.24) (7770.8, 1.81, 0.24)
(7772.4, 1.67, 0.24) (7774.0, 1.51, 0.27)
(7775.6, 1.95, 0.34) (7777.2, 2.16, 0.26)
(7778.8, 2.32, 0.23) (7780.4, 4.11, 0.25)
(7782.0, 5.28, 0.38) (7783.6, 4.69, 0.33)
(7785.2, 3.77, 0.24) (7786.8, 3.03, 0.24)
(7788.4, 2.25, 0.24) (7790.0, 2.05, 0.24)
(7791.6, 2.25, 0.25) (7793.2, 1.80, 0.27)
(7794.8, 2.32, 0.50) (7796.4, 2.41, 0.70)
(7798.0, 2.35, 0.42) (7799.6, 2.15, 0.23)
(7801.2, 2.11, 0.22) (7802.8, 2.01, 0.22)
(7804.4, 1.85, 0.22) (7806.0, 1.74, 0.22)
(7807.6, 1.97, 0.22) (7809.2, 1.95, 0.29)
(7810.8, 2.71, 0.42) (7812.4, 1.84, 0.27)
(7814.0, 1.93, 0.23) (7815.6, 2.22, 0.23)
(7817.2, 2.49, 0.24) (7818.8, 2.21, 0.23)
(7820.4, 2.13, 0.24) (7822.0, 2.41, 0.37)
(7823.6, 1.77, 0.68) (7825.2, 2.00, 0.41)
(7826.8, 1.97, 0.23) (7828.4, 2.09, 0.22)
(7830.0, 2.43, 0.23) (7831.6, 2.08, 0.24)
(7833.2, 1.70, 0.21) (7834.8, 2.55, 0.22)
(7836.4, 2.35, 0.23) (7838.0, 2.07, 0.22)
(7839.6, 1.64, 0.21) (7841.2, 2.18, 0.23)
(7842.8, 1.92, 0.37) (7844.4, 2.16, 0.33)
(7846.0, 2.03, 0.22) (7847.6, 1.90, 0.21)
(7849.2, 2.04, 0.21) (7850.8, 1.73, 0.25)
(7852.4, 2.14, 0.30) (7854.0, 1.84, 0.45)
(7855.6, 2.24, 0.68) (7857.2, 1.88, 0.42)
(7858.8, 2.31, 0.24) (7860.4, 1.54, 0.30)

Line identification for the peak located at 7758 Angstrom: Halpha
